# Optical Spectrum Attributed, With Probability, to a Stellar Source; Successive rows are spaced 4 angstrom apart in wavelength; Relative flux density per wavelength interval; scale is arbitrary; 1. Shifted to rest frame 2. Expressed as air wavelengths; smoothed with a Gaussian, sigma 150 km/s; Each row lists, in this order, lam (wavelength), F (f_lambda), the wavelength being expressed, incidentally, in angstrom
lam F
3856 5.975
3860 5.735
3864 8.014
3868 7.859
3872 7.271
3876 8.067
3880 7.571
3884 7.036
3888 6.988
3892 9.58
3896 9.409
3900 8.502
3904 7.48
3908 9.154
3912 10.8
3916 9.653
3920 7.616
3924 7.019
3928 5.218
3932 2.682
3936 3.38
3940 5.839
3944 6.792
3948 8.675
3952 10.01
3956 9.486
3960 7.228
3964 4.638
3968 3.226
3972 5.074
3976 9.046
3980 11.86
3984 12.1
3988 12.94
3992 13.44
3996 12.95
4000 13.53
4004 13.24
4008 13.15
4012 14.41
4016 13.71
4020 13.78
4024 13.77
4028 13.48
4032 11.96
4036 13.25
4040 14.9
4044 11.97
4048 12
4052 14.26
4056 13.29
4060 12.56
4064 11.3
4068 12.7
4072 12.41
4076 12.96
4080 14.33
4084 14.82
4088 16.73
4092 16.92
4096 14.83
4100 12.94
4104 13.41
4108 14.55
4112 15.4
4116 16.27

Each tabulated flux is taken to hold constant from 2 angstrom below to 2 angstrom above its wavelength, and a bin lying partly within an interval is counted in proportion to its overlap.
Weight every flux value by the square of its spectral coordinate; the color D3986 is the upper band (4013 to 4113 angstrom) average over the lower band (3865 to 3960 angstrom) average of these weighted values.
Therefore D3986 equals 1.9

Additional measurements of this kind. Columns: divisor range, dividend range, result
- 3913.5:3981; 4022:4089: 2.04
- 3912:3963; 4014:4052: 1.97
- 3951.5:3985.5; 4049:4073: 1.68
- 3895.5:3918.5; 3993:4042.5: 1.57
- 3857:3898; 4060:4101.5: 2.00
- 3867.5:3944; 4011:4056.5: 1.93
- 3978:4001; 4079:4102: 1.24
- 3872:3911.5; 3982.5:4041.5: 1.72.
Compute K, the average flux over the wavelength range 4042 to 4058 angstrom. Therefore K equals 12.9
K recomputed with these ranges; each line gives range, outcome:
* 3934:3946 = 5.34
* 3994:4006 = 13.2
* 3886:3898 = 8.66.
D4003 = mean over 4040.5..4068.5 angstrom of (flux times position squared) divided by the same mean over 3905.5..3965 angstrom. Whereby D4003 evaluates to 1.9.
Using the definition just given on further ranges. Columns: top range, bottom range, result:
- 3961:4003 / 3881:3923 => 1.21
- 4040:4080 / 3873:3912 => 1.68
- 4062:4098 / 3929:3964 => 2.28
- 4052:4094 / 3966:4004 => 1.36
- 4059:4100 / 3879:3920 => 1.78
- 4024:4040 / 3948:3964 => 1.65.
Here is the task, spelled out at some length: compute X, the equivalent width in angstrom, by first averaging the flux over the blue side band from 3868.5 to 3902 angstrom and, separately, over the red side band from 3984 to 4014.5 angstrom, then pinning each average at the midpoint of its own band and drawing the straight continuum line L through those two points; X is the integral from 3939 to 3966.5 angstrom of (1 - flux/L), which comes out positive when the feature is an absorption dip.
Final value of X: 8.9 angstrom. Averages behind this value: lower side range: 8.04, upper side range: 13.3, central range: 7.51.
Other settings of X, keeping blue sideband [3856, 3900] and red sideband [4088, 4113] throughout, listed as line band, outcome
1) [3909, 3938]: 7.5 angstrom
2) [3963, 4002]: 4.0 angstrom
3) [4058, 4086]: 1.8 angstrom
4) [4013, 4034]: -1.8 angstrom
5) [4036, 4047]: -0.3 angstrom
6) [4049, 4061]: 0.0 angstrom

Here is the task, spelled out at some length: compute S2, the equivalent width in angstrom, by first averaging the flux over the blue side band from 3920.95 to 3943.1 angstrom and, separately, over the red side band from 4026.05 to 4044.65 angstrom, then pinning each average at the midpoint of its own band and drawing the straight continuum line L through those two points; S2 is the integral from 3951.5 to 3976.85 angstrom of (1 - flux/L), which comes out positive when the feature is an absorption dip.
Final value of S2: 2.5 angstrom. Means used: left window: 5.06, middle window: 6.68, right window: 13.2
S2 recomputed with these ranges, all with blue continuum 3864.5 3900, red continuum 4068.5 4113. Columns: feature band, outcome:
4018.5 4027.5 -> -1.0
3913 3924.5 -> 0.8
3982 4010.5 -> -3.9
